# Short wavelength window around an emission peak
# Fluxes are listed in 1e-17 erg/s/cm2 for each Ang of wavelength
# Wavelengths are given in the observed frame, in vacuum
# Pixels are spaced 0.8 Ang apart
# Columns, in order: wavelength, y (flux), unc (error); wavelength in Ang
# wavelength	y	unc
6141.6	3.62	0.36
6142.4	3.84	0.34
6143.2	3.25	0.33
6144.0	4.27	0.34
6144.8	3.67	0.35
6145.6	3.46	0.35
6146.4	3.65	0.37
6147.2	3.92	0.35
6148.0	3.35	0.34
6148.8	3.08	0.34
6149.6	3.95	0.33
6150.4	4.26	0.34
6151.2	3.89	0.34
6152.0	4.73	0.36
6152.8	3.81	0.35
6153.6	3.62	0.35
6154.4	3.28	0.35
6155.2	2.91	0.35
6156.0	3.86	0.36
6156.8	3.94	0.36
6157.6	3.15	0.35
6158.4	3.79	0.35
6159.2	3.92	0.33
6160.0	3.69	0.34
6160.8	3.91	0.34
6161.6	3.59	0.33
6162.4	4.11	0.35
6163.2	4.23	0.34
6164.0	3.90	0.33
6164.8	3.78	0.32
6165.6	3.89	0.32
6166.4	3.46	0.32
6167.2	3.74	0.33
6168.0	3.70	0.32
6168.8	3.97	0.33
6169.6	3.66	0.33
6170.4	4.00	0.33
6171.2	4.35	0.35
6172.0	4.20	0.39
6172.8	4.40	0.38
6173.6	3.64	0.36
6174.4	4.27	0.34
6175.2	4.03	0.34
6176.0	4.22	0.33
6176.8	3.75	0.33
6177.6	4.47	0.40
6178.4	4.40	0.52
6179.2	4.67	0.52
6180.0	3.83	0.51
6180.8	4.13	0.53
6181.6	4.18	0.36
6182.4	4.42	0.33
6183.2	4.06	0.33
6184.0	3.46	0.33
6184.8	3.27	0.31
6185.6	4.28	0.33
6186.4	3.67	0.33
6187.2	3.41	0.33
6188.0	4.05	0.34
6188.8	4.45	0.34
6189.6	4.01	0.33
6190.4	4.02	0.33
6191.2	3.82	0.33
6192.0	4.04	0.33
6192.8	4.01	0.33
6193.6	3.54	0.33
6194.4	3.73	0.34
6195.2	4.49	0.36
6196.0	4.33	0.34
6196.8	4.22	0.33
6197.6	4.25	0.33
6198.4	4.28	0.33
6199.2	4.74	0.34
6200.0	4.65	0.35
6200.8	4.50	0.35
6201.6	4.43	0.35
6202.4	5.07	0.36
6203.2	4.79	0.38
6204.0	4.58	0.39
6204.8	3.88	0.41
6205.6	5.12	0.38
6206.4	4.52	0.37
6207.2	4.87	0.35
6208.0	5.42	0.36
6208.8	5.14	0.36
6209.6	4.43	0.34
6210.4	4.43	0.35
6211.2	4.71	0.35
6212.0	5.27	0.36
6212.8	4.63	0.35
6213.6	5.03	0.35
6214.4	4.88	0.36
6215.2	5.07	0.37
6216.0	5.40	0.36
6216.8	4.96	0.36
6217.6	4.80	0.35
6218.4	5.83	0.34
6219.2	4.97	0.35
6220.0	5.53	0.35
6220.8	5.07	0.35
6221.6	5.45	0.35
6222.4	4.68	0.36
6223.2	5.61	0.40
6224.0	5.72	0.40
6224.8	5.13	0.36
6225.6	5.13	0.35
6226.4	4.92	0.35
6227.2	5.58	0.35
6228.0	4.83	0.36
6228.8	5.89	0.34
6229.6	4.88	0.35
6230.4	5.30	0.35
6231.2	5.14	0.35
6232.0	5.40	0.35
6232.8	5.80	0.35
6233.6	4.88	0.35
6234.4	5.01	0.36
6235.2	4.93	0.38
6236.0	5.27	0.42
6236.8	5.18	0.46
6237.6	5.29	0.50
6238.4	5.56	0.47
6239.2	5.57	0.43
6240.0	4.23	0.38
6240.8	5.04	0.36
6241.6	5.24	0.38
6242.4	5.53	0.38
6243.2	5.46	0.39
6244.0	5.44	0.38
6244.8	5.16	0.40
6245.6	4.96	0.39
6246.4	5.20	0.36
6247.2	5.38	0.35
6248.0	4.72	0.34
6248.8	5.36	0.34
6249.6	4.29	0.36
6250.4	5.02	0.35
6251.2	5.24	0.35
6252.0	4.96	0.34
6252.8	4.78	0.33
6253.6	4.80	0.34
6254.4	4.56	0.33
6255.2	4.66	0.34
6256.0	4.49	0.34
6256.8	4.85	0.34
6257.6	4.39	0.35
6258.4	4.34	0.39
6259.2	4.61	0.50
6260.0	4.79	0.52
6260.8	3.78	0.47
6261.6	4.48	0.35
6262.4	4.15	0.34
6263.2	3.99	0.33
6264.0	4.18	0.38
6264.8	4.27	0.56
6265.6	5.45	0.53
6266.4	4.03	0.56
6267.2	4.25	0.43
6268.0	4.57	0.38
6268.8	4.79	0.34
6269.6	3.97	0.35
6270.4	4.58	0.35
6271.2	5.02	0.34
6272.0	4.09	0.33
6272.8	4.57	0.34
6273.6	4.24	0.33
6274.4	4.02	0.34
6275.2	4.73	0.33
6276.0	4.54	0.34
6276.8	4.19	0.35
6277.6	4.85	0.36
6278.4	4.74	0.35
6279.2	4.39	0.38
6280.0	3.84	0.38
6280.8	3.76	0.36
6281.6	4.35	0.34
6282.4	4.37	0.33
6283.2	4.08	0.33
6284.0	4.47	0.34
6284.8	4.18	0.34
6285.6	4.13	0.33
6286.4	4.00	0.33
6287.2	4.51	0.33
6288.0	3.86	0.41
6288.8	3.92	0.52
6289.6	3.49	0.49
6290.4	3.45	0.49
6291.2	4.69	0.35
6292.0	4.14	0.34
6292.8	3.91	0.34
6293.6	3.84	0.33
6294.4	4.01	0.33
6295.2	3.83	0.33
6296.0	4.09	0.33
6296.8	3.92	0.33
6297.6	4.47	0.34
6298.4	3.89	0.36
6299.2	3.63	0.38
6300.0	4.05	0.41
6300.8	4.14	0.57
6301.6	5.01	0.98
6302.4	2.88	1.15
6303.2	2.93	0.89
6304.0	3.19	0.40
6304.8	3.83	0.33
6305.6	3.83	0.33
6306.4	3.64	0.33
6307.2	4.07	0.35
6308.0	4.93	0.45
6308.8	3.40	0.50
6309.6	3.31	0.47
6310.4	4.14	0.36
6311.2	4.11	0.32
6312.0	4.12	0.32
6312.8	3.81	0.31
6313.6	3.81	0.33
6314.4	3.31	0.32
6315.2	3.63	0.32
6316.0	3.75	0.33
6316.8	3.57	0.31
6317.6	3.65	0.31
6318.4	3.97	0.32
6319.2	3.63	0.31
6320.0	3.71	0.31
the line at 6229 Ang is Mg II 2798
